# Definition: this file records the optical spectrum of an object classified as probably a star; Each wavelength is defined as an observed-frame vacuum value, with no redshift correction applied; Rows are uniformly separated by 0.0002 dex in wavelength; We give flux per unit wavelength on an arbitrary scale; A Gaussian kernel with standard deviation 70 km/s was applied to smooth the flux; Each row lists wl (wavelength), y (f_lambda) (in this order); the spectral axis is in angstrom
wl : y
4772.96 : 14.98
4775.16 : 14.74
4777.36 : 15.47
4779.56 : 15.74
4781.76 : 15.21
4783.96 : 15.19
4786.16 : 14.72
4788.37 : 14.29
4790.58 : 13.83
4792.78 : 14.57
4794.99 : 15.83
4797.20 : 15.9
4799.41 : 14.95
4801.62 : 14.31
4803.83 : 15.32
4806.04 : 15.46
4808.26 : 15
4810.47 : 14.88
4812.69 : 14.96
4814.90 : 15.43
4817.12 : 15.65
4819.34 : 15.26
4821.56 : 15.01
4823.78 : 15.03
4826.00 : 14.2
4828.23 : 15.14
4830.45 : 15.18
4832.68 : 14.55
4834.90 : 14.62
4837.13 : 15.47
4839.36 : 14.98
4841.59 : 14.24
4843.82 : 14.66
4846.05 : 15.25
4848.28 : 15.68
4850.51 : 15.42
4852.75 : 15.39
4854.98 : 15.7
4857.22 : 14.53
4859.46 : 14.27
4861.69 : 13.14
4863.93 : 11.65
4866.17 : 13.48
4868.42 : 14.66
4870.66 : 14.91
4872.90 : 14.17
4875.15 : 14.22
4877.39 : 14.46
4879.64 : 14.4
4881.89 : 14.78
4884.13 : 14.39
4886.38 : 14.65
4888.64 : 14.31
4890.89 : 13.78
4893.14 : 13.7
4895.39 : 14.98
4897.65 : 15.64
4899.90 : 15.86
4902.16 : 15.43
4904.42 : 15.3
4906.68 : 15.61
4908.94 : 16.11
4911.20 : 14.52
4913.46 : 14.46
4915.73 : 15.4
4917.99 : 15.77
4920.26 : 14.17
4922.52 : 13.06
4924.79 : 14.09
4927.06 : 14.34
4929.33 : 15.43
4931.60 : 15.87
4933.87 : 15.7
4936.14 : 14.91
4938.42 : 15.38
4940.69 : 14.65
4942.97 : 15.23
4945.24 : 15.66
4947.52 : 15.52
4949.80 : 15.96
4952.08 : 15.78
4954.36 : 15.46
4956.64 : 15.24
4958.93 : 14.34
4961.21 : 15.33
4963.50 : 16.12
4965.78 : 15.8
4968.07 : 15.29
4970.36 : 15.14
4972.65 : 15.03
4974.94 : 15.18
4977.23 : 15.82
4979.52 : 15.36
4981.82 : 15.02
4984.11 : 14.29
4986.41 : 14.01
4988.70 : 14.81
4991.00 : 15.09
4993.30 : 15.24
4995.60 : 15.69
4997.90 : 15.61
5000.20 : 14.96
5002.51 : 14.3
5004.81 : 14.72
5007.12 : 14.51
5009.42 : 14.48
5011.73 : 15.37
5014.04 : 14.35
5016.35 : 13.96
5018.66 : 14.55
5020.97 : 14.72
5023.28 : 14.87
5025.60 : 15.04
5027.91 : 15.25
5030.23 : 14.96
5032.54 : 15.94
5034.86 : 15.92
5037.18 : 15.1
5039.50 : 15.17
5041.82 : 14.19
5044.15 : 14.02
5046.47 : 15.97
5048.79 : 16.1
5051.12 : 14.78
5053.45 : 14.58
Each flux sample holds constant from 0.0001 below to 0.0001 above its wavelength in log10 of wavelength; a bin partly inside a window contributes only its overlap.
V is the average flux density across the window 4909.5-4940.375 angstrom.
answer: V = 14.9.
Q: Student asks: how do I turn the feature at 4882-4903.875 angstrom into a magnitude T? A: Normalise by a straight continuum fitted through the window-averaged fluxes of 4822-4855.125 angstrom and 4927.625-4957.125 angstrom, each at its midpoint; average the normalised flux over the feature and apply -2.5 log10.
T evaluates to 0.034 mag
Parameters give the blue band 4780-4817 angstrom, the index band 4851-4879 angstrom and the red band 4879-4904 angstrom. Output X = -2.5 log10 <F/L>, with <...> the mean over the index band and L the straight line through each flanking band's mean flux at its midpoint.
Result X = 0.04 mag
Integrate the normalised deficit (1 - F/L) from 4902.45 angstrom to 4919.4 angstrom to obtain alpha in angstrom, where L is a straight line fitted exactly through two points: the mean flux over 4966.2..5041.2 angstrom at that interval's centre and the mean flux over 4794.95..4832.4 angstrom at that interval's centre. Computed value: -0.28 angstrom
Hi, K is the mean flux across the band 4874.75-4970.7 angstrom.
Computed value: 15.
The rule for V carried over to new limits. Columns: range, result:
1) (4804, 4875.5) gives 14.8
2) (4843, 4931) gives 14.7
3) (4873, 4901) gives 14.6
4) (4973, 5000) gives 15.1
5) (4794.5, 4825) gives 15.2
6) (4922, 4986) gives 15.2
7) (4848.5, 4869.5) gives 14.3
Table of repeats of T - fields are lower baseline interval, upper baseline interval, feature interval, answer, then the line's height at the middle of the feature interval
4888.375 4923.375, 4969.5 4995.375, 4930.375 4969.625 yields -0.032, 15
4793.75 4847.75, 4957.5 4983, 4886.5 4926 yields 0.027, 15.2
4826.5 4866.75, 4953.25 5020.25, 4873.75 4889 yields 0.020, 14.7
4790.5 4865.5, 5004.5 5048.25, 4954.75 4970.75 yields -0.031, 14.9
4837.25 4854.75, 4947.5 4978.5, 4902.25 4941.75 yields 0.024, 15.3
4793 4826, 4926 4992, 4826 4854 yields 0.012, 15.2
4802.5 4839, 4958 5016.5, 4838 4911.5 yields 0.027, 15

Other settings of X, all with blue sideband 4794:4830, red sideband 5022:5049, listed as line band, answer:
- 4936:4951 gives -0.014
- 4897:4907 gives -0.028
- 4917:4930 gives 0.054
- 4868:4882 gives 0.049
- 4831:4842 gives 0.024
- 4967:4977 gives -0.004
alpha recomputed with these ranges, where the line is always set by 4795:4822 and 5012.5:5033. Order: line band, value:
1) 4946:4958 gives -0.5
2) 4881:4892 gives 0.5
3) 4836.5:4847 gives 0.2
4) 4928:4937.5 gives -0.3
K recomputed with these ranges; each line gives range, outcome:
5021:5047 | 15.1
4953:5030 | 15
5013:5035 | 14.9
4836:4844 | 14.8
